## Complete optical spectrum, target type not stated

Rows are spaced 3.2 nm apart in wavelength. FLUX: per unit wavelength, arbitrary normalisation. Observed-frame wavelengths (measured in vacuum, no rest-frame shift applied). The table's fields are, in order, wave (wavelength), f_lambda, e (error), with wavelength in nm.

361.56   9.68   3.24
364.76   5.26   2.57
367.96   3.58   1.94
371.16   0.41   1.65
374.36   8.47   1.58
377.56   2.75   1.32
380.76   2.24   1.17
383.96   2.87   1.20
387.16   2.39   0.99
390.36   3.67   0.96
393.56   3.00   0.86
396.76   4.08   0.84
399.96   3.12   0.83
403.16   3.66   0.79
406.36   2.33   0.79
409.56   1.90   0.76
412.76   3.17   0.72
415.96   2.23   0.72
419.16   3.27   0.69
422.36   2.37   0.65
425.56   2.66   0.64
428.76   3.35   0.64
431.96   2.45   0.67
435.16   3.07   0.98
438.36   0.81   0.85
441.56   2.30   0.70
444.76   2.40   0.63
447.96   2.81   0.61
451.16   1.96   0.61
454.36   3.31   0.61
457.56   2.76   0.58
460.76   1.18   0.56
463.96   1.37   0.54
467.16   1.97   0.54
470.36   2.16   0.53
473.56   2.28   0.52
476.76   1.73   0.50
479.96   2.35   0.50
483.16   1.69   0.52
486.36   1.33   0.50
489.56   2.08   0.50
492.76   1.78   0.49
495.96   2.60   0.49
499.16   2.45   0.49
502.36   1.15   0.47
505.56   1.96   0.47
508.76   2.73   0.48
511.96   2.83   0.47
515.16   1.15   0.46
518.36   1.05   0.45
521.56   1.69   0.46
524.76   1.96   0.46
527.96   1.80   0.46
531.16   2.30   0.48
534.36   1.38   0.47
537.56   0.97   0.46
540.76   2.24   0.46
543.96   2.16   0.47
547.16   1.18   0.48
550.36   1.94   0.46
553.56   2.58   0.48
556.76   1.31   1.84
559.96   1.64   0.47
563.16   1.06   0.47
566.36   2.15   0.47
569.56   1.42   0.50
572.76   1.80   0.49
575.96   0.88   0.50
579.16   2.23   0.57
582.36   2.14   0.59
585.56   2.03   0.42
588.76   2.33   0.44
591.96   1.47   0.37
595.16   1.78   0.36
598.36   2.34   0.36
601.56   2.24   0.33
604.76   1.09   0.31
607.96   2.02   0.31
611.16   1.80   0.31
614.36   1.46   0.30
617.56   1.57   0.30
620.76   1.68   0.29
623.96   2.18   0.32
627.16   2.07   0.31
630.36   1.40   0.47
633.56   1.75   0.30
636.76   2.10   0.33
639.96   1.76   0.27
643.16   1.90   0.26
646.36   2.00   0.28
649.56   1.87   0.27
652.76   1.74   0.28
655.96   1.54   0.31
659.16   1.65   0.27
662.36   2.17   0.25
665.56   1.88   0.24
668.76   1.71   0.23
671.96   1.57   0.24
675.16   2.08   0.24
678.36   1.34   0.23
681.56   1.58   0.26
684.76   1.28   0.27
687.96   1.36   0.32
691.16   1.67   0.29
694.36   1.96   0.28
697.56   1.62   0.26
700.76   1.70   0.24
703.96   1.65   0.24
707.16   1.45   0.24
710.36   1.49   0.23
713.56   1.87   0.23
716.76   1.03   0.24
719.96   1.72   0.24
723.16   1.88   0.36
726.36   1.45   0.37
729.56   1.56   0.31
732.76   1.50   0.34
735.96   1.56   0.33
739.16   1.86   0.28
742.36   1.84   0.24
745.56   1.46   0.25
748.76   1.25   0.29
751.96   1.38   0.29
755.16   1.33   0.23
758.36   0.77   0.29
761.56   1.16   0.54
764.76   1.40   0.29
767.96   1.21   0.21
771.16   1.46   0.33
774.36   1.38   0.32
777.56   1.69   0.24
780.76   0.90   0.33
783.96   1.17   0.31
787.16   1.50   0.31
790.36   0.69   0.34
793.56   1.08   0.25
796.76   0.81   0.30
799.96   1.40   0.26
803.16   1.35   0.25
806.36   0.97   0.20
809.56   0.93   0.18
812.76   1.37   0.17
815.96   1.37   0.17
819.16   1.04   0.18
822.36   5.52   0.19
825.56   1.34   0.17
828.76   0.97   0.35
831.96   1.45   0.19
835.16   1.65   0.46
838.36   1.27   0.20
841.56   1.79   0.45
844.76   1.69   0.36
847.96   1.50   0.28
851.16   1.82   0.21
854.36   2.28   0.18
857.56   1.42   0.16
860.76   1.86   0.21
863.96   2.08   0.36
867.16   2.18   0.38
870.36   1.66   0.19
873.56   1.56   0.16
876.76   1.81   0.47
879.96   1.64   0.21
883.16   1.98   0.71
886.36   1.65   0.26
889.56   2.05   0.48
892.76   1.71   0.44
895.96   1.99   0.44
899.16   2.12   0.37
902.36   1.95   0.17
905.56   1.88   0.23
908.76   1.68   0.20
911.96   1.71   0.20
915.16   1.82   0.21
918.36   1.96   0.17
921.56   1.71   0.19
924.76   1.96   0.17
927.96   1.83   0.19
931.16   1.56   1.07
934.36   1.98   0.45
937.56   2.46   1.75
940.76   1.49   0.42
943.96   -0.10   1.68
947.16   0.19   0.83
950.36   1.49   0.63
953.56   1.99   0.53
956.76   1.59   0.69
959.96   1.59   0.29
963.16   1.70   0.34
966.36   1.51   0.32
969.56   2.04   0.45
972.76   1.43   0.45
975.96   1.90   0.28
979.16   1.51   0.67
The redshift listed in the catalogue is 1.21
